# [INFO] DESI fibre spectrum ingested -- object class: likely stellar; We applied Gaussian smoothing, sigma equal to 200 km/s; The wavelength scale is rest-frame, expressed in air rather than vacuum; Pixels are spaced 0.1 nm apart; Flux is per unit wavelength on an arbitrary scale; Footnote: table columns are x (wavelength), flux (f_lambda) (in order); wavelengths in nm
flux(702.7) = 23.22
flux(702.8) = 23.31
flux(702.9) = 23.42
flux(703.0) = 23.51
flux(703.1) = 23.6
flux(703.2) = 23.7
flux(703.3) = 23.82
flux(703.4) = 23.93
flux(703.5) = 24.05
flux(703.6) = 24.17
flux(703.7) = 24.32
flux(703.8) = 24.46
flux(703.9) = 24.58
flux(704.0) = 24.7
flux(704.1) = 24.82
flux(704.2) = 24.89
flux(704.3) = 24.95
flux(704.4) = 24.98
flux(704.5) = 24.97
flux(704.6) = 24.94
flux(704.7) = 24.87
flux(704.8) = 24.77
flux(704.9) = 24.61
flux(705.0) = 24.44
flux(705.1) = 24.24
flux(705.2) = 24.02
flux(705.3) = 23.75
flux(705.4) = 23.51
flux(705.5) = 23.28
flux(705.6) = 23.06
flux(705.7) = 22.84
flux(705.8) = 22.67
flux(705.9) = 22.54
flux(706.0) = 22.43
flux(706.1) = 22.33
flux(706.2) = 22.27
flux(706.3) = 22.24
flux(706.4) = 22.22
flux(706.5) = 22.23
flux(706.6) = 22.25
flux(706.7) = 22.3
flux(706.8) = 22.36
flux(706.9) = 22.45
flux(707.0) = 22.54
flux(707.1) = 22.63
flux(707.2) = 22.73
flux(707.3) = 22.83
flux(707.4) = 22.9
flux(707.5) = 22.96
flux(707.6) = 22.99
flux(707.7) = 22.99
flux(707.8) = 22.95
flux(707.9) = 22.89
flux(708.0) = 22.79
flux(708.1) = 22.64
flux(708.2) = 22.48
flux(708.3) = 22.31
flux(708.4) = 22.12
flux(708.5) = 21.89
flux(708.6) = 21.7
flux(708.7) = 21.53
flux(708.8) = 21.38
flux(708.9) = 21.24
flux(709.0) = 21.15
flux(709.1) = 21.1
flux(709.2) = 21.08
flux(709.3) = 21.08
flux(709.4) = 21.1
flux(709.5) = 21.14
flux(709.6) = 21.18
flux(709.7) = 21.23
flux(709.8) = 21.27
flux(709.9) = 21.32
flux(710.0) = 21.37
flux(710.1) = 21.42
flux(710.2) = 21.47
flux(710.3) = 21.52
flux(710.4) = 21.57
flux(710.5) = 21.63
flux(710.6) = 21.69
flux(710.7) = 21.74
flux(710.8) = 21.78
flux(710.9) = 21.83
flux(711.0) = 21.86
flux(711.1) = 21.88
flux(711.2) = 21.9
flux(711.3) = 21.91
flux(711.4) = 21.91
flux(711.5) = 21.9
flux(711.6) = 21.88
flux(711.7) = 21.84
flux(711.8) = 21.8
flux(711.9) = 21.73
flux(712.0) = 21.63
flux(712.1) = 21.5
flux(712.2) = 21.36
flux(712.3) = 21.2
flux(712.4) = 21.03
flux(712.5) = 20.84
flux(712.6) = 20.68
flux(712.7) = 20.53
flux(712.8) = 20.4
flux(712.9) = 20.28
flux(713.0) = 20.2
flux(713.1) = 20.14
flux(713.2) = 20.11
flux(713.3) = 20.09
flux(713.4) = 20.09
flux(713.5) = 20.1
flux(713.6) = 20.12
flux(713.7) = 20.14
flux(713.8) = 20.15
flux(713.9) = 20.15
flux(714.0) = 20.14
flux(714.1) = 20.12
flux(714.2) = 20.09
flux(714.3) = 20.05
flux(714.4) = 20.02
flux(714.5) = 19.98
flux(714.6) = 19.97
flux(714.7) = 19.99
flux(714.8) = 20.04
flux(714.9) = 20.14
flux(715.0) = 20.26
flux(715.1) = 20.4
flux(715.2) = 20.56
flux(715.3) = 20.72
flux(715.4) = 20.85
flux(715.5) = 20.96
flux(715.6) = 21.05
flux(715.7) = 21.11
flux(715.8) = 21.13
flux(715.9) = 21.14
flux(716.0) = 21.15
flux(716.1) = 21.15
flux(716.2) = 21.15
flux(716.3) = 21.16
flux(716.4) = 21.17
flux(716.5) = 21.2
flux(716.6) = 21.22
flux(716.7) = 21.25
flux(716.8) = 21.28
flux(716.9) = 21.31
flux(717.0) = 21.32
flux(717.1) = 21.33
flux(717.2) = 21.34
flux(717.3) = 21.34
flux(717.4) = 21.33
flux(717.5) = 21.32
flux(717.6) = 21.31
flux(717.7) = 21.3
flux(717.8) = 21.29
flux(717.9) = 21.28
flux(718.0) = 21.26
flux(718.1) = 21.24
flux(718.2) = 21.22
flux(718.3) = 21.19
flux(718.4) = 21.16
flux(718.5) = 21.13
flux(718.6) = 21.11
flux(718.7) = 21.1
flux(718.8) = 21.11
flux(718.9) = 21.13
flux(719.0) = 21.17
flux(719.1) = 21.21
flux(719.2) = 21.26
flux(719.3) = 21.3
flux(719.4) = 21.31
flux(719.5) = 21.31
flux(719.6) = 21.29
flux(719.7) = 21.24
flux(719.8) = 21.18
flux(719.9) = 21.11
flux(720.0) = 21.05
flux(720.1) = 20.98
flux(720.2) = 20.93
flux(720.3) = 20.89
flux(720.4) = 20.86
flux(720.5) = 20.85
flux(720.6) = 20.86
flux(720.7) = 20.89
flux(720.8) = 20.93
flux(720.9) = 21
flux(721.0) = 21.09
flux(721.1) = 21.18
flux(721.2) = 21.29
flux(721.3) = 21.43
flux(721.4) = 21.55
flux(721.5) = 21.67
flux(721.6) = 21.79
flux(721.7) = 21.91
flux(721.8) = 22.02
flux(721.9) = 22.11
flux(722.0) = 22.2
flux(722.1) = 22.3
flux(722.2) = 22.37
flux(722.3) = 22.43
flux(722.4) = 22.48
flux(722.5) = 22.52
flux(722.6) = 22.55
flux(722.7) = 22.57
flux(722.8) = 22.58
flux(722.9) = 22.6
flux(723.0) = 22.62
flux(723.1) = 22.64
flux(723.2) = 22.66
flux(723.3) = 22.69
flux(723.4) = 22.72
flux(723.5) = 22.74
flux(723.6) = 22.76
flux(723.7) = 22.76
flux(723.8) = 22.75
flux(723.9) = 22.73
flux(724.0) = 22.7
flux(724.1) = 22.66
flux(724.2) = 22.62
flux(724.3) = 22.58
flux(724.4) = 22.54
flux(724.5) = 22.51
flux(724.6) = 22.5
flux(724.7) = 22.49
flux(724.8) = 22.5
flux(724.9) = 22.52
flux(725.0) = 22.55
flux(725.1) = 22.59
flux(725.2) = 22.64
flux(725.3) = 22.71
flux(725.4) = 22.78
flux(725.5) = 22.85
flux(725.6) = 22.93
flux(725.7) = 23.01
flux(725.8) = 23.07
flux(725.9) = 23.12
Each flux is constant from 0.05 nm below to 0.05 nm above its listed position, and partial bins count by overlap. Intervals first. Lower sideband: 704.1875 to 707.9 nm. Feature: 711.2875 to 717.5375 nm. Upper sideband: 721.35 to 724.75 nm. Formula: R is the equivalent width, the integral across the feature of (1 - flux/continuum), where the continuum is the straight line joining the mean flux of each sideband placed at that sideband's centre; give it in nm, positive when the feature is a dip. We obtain 0.56 nm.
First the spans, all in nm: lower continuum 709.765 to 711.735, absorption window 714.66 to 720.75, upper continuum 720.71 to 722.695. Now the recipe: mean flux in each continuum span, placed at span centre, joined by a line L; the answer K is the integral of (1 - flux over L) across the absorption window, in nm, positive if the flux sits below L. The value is 0.20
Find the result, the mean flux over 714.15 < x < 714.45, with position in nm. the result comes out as 20.1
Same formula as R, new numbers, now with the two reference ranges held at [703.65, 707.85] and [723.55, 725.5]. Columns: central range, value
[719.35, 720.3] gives 0.07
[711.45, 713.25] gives 0.16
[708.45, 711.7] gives 0.24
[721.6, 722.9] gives 0.02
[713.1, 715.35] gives 0.29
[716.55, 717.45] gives 0.06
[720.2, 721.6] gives 0.10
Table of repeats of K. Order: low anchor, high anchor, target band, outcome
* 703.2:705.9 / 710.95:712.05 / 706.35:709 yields 0.09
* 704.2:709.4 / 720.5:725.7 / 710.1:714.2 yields 0.29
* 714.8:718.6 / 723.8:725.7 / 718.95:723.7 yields 0.05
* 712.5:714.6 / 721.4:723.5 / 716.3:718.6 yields -0.01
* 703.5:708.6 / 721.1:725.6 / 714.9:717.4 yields 0.19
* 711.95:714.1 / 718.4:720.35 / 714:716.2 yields 0.02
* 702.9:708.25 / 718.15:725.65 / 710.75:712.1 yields 0.06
